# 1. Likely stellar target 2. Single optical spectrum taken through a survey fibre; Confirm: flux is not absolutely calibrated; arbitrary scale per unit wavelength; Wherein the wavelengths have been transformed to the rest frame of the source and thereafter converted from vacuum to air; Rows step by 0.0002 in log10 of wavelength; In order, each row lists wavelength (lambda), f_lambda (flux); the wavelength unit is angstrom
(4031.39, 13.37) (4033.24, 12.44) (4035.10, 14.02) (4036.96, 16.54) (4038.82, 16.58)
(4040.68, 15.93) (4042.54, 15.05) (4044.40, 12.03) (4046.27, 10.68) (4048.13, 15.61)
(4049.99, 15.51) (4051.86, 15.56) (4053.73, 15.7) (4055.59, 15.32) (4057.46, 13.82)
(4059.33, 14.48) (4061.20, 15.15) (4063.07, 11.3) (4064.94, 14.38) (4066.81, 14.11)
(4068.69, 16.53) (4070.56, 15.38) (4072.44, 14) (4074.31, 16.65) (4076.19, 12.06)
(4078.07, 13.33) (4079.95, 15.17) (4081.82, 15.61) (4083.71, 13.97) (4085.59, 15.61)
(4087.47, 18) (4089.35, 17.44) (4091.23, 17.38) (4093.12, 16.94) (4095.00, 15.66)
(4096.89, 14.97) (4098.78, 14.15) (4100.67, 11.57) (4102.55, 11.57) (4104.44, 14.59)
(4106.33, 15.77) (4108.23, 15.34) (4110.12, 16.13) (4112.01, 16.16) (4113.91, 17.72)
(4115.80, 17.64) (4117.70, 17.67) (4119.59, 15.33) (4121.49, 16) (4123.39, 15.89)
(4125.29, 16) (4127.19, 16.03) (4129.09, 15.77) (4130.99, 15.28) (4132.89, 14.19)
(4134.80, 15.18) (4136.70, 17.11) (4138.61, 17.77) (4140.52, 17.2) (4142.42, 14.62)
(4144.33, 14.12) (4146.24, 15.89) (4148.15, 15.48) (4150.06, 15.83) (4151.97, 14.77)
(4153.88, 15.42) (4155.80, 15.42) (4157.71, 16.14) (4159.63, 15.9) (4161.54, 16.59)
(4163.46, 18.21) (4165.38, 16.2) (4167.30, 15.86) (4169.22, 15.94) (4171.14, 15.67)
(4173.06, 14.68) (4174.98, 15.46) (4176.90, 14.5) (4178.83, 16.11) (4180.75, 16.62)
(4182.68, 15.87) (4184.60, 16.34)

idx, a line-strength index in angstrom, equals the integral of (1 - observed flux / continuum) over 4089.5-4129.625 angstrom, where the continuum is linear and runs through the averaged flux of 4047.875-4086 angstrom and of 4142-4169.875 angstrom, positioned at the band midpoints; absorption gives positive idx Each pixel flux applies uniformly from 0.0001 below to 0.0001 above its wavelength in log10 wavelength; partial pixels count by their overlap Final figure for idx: -1.2 angstrom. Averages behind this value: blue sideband 14.7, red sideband 15.8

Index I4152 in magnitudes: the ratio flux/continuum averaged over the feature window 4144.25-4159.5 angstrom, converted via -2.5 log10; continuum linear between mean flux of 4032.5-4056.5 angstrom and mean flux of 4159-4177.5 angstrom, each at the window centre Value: 0.02 mag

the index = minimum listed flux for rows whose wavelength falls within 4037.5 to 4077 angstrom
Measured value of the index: 10.68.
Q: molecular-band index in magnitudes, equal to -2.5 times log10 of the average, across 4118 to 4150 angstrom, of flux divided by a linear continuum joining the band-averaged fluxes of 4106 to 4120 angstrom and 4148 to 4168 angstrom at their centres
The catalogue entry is 0.03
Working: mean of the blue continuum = 16.5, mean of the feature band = 15.8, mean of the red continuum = 16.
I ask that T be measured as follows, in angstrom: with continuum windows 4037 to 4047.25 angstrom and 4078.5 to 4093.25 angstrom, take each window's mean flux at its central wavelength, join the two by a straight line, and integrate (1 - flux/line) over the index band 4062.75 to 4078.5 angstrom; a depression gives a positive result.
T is 1.2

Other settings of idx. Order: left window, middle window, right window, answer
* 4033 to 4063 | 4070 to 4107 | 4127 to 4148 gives 0.3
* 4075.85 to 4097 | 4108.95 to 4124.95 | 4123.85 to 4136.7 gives -1.0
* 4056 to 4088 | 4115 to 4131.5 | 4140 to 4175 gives -1.0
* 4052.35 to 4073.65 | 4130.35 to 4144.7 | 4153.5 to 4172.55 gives 0.0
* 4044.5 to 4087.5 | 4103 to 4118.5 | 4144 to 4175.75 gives -1.1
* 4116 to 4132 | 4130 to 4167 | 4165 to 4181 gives 0.0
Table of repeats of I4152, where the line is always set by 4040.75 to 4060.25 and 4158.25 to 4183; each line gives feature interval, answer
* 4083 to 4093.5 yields -0.115 mag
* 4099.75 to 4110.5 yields 0.080 mag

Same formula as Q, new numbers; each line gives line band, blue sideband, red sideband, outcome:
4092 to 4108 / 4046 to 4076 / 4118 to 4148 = 0.059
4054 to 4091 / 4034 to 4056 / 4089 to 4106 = -0.005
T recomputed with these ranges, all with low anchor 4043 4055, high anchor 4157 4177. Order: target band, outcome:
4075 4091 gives -0.6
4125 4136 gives 0.0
